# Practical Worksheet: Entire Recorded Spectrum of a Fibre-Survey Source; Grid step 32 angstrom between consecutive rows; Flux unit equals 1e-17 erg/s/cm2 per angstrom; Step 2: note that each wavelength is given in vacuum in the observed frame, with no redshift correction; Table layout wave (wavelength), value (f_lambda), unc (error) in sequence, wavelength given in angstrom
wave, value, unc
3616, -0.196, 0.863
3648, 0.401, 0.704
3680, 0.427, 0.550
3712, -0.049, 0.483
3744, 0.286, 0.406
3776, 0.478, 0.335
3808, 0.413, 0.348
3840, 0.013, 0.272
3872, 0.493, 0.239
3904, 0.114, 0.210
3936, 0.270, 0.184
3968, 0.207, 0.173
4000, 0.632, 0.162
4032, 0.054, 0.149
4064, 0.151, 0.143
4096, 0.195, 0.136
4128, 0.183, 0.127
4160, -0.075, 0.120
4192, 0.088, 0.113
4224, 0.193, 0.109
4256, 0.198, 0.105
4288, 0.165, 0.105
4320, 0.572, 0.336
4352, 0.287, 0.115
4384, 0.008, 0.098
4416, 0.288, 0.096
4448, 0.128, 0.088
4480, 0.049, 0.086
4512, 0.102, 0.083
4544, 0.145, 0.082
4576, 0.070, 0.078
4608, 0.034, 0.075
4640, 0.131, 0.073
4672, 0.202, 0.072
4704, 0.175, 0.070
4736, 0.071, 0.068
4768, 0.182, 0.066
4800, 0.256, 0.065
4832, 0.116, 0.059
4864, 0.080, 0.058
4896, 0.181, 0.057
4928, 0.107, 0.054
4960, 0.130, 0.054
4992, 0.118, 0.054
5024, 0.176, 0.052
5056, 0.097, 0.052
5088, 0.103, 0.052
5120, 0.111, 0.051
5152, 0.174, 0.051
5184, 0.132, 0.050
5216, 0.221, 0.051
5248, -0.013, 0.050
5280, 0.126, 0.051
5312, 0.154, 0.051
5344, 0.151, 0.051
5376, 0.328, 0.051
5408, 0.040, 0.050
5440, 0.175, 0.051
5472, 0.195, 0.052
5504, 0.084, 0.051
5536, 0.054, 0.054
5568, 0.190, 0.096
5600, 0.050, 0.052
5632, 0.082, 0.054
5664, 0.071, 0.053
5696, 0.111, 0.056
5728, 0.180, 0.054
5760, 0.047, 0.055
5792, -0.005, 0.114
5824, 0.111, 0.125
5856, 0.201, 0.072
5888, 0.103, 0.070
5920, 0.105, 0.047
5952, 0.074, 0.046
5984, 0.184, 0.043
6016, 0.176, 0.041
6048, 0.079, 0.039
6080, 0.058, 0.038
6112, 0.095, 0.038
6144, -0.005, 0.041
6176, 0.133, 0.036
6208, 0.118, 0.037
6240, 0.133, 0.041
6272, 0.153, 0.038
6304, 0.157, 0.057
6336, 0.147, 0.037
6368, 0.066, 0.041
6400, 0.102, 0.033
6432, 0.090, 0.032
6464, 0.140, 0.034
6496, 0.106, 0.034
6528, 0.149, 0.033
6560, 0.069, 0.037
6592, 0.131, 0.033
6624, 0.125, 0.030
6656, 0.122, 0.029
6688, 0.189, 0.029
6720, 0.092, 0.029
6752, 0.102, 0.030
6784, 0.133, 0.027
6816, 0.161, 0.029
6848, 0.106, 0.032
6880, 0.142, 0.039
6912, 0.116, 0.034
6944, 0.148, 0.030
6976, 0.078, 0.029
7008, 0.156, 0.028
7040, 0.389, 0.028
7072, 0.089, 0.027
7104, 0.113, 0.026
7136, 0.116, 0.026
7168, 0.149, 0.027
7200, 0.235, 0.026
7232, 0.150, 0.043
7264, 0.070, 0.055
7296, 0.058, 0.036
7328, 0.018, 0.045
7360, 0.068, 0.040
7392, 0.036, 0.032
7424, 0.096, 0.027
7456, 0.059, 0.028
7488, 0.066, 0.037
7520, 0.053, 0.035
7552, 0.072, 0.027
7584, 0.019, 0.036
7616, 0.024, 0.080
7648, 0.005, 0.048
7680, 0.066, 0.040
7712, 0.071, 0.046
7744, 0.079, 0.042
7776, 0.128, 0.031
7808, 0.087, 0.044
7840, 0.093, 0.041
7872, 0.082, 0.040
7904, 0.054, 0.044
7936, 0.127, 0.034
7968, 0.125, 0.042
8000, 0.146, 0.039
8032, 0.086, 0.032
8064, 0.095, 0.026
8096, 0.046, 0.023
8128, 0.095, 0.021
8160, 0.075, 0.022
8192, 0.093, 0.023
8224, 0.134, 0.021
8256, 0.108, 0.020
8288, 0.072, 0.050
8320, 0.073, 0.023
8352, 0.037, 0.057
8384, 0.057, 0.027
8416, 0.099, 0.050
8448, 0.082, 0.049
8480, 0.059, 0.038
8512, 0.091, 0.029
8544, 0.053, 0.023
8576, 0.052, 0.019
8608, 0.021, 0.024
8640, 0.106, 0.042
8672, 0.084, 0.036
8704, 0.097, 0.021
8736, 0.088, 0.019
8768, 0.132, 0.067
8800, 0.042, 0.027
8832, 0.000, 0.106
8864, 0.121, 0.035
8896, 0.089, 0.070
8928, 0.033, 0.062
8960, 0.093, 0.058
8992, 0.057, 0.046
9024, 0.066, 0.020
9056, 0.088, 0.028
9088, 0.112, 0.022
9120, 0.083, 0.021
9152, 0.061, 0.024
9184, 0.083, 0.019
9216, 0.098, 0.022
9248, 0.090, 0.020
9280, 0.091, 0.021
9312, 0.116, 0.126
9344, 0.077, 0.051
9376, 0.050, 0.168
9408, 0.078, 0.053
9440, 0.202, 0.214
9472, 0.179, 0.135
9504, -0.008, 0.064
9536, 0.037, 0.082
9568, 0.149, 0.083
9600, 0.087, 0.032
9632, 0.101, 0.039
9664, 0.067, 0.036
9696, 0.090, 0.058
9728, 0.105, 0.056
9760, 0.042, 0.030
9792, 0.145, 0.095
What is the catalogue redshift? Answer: 0.07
